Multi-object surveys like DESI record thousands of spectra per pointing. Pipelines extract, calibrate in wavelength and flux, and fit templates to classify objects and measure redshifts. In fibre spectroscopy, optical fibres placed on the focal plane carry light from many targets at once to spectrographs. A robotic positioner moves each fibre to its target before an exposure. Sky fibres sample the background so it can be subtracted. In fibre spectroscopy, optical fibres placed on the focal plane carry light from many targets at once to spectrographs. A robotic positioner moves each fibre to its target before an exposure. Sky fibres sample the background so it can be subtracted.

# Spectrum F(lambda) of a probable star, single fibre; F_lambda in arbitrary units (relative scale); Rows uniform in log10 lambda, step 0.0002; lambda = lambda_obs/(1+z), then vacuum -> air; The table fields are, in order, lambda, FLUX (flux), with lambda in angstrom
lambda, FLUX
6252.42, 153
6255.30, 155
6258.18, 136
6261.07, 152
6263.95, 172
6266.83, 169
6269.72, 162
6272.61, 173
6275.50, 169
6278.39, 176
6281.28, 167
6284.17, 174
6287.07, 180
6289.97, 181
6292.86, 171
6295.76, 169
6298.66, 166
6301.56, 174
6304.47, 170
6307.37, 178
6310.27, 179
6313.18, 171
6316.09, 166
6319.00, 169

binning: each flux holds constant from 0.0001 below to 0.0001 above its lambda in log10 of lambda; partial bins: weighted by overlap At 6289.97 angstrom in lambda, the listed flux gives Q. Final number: 181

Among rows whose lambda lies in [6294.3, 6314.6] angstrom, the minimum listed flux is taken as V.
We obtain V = 166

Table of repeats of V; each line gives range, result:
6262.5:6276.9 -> 162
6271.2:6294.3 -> 167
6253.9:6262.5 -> 136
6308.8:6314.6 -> 171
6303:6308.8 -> 170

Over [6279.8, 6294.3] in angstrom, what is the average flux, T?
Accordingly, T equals 175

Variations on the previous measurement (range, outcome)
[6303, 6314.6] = 174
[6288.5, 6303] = 172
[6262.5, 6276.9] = 169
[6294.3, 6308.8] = 171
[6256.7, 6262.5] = 144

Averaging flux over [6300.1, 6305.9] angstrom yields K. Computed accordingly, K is 172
